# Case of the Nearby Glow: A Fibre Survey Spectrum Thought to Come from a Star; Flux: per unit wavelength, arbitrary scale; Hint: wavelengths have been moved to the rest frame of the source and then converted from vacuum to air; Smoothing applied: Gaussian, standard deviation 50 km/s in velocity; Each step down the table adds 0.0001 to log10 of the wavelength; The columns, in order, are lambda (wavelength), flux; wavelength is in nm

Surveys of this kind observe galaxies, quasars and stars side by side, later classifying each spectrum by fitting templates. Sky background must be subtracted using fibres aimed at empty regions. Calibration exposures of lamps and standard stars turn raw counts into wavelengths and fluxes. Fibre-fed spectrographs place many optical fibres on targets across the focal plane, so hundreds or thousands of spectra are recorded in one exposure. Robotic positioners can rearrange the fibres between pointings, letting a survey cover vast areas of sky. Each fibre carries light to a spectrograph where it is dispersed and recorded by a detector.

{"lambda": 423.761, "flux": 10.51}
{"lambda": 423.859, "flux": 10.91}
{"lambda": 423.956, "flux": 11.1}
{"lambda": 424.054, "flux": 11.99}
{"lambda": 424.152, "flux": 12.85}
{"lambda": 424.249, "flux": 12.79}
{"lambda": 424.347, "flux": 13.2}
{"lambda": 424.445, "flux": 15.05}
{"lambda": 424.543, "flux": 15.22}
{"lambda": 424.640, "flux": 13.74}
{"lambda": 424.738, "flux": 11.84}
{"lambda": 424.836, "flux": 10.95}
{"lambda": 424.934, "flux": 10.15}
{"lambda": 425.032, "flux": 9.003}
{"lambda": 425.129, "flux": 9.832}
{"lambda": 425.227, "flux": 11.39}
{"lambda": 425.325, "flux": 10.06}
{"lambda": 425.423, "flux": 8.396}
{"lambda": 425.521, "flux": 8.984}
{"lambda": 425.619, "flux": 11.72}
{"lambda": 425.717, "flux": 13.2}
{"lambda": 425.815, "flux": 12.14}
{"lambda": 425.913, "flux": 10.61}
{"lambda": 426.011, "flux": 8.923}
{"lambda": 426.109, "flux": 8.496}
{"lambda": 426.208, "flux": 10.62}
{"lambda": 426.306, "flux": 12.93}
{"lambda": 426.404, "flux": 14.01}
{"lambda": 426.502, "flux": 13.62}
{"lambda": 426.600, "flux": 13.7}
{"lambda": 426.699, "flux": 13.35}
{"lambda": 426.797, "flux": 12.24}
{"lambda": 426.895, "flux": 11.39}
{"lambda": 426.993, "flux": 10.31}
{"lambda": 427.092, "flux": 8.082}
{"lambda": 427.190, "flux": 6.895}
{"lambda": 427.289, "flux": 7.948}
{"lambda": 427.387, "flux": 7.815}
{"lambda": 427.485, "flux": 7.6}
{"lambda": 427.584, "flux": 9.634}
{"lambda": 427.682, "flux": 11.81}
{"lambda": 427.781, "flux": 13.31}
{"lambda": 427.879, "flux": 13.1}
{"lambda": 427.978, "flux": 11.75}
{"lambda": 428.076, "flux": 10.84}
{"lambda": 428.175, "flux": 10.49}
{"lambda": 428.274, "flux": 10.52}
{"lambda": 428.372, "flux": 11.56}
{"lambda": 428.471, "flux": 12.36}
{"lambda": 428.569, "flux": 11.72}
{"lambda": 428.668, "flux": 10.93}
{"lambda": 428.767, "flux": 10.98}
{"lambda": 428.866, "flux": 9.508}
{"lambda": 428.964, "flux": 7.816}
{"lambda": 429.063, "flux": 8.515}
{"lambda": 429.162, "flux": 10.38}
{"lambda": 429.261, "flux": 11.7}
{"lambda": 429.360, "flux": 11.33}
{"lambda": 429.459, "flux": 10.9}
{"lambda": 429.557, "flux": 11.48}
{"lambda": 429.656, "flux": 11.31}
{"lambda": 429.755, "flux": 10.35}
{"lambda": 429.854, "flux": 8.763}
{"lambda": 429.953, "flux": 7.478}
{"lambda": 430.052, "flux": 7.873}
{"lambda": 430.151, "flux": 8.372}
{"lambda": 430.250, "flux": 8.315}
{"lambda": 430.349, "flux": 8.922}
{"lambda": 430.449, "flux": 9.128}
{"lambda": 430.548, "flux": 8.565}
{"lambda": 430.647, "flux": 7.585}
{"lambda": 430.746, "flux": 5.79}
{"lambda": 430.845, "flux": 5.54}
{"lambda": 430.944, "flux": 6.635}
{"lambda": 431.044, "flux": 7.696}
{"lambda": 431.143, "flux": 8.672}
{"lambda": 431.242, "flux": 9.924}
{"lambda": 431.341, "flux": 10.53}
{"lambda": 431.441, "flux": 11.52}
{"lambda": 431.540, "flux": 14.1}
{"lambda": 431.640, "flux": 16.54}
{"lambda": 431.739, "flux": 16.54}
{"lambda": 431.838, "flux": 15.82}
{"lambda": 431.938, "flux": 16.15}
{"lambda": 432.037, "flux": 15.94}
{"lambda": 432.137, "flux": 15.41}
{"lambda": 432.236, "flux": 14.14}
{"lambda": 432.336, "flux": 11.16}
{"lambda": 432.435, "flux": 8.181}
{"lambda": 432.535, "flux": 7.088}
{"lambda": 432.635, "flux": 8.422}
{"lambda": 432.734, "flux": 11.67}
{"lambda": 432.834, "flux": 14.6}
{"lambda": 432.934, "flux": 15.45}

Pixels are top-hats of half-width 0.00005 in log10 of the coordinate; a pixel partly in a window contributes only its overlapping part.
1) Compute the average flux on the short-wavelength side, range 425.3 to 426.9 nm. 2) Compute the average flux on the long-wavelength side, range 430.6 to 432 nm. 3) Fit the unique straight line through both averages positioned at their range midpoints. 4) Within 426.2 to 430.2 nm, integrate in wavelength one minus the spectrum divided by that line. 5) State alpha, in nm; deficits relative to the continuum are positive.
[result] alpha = 0.23 nm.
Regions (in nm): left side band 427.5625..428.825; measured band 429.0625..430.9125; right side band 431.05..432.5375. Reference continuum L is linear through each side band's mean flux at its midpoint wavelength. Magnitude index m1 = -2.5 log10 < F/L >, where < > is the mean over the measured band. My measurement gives 0.32 mag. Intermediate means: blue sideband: 11.5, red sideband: 12.8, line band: 9.06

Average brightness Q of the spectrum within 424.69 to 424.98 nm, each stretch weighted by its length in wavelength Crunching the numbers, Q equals 11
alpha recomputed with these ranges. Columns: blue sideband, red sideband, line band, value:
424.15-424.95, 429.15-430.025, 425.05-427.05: 0.151 nm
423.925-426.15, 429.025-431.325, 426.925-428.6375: -0.052 nm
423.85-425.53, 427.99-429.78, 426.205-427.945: 0.012 nm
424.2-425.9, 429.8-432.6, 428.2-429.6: 0.024 nm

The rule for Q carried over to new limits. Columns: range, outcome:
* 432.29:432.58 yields 8.81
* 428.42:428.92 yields 11.1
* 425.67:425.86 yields 12.7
